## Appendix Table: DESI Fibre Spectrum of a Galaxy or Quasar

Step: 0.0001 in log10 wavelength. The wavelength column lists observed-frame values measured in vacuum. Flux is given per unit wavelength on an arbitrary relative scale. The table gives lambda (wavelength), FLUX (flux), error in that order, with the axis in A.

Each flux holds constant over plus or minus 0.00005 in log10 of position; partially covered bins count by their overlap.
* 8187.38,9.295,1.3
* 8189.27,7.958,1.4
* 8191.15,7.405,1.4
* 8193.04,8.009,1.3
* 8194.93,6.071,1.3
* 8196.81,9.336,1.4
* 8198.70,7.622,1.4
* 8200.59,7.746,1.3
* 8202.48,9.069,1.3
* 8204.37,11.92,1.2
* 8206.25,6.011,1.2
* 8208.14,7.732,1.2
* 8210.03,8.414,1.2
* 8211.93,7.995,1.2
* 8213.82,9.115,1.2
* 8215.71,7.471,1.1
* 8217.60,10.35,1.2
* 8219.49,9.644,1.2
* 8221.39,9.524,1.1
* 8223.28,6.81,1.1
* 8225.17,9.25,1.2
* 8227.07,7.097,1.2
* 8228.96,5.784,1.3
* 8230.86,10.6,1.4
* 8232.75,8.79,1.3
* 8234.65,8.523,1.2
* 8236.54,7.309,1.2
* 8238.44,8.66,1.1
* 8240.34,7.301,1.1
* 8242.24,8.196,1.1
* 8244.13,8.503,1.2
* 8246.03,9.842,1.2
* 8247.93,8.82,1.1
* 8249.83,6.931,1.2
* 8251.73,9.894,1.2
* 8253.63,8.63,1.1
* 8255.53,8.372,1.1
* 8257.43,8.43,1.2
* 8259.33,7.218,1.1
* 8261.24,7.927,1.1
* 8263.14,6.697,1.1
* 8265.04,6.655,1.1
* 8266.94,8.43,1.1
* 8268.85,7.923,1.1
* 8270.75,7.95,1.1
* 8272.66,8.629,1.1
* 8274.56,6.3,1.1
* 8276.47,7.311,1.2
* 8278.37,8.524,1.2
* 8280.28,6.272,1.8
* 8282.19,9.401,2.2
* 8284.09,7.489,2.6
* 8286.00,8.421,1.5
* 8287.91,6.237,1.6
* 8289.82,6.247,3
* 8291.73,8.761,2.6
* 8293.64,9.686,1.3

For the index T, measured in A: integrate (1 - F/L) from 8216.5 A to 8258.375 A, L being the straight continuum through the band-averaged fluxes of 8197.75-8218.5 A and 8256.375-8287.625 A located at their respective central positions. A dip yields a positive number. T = -2.0 A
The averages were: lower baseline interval 8.49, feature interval 8.51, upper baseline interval 7.69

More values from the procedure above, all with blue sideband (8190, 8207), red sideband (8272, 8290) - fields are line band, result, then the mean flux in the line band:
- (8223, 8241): -0.4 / 8.07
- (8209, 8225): -1.3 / 8.69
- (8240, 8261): -1.7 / 8.39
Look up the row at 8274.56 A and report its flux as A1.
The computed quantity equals 6.3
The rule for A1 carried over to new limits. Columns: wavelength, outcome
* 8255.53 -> 8.372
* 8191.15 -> 7.405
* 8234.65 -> 8.523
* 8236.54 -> 7.309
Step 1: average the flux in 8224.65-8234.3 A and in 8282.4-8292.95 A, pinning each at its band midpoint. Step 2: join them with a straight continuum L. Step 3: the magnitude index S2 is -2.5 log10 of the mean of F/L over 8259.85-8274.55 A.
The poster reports 0.03 mag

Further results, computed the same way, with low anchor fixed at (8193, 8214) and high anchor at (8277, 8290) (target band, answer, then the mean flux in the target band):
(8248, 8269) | -0.02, 7.96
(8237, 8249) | -0.08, 8.48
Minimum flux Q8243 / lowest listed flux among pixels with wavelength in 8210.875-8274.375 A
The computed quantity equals 5.784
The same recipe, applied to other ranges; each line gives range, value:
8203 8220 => 6.011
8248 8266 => 6.655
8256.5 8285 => 6.272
